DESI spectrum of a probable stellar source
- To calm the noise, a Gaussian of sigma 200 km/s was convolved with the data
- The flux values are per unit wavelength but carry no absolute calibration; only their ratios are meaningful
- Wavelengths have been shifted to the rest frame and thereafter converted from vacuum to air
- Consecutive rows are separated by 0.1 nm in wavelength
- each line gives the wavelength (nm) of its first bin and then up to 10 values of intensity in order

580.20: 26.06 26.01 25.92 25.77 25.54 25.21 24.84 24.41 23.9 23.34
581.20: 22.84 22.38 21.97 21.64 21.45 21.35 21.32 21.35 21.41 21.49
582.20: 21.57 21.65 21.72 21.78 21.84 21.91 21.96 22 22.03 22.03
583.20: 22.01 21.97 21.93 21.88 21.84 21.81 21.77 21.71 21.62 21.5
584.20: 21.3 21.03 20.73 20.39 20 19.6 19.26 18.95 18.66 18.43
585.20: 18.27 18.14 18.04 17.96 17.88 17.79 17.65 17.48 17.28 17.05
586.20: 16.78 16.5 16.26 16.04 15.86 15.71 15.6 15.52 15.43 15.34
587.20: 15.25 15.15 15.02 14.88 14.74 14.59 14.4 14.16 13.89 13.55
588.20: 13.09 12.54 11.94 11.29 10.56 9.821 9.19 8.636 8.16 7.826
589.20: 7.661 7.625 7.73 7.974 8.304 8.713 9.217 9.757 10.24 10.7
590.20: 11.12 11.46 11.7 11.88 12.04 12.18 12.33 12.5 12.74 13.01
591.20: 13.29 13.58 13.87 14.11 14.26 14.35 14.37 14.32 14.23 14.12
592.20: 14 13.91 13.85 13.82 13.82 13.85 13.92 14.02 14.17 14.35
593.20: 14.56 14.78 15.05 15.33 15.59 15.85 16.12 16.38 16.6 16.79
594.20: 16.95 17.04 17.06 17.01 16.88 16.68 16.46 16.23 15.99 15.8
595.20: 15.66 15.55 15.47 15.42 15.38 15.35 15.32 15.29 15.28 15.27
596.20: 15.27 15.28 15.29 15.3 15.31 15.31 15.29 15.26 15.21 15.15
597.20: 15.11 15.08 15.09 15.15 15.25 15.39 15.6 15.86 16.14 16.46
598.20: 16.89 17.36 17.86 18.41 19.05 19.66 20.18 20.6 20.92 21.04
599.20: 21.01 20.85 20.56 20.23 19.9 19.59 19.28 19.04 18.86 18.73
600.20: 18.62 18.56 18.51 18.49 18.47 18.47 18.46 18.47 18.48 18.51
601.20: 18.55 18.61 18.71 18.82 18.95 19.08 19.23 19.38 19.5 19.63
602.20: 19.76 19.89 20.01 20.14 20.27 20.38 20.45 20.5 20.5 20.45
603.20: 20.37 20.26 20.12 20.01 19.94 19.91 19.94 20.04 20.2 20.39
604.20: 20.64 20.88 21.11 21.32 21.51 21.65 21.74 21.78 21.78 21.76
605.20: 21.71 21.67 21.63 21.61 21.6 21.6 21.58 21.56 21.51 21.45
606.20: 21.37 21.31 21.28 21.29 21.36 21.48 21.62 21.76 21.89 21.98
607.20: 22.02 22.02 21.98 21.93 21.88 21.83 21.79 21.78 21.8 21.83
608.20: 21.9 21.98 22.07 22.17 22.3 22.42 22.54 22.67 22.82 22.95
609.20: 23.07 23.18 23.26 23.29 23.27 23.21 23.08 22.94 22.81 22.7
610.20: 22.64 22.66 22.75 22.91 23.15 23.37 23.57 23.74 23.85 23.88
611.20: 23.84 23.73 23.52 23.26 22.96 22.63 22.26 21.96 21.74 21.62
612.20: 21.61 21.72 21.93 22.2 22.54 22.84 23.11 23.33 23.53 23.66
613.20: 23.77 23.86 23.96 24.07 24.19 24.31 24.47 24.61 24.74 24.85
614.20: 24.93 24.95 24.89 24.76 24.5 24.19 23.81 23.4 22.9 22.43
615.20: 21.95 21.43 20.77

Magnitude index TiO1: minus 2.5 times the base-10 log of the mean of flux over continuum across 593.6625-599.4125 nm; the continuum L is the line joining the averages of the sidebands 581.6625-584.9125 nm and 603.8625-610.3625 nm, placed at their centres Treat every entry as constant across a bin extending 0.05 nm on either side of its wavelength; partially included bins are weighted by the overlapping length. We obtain 0.290 mag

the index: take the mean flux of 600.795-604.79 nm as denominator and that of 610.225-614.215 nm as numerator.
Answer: 1.2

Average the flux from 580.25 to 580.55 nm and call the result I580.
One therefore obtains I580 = 25.9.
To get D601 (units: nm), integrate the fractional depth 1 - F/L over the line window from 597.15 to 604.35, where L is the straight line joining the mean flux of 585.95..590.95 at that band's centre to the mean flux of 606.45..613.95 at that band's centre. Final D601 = -0.27 nm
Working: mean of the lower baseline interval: 12.5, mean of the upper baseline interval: 22.7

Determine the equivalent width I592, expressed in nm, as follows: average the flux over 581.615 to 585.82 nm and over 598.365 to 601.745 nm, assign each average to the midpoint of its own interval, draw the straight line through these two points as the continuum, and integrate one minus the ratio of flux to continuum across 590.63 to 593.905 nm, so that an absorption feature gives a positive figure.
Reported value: 0.96 nm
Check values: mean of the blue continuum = 20.7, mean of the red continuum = 19.2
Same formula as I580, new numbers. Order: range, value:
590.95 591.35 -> 13.2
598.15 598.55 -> 17.6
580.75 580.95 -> 24.6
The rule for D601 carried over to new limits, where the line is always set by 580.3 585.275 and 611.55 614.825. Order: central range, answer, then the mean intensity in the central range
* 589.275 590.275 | 0.58 nm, 9.23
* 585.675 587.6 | 0.52 nm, 16.1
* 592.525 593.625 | 0.39 nm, 14.5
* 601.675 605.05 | 0.38 nm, 20.4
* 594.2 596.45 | 0.66 nm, 15.9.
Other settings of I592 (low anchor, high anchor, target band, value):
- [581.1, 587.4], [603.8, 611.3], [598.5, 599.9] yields 0.073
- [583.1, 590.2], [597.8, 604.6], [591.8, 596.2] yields 0.552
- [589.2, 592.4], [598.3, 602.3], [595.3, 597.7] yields 0.148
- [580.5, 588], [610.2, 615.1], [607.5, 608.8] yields 0.047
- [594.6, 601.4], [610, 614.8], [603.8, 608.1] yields -0.176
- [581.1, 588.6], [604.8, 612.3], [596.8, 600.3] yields 0.487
